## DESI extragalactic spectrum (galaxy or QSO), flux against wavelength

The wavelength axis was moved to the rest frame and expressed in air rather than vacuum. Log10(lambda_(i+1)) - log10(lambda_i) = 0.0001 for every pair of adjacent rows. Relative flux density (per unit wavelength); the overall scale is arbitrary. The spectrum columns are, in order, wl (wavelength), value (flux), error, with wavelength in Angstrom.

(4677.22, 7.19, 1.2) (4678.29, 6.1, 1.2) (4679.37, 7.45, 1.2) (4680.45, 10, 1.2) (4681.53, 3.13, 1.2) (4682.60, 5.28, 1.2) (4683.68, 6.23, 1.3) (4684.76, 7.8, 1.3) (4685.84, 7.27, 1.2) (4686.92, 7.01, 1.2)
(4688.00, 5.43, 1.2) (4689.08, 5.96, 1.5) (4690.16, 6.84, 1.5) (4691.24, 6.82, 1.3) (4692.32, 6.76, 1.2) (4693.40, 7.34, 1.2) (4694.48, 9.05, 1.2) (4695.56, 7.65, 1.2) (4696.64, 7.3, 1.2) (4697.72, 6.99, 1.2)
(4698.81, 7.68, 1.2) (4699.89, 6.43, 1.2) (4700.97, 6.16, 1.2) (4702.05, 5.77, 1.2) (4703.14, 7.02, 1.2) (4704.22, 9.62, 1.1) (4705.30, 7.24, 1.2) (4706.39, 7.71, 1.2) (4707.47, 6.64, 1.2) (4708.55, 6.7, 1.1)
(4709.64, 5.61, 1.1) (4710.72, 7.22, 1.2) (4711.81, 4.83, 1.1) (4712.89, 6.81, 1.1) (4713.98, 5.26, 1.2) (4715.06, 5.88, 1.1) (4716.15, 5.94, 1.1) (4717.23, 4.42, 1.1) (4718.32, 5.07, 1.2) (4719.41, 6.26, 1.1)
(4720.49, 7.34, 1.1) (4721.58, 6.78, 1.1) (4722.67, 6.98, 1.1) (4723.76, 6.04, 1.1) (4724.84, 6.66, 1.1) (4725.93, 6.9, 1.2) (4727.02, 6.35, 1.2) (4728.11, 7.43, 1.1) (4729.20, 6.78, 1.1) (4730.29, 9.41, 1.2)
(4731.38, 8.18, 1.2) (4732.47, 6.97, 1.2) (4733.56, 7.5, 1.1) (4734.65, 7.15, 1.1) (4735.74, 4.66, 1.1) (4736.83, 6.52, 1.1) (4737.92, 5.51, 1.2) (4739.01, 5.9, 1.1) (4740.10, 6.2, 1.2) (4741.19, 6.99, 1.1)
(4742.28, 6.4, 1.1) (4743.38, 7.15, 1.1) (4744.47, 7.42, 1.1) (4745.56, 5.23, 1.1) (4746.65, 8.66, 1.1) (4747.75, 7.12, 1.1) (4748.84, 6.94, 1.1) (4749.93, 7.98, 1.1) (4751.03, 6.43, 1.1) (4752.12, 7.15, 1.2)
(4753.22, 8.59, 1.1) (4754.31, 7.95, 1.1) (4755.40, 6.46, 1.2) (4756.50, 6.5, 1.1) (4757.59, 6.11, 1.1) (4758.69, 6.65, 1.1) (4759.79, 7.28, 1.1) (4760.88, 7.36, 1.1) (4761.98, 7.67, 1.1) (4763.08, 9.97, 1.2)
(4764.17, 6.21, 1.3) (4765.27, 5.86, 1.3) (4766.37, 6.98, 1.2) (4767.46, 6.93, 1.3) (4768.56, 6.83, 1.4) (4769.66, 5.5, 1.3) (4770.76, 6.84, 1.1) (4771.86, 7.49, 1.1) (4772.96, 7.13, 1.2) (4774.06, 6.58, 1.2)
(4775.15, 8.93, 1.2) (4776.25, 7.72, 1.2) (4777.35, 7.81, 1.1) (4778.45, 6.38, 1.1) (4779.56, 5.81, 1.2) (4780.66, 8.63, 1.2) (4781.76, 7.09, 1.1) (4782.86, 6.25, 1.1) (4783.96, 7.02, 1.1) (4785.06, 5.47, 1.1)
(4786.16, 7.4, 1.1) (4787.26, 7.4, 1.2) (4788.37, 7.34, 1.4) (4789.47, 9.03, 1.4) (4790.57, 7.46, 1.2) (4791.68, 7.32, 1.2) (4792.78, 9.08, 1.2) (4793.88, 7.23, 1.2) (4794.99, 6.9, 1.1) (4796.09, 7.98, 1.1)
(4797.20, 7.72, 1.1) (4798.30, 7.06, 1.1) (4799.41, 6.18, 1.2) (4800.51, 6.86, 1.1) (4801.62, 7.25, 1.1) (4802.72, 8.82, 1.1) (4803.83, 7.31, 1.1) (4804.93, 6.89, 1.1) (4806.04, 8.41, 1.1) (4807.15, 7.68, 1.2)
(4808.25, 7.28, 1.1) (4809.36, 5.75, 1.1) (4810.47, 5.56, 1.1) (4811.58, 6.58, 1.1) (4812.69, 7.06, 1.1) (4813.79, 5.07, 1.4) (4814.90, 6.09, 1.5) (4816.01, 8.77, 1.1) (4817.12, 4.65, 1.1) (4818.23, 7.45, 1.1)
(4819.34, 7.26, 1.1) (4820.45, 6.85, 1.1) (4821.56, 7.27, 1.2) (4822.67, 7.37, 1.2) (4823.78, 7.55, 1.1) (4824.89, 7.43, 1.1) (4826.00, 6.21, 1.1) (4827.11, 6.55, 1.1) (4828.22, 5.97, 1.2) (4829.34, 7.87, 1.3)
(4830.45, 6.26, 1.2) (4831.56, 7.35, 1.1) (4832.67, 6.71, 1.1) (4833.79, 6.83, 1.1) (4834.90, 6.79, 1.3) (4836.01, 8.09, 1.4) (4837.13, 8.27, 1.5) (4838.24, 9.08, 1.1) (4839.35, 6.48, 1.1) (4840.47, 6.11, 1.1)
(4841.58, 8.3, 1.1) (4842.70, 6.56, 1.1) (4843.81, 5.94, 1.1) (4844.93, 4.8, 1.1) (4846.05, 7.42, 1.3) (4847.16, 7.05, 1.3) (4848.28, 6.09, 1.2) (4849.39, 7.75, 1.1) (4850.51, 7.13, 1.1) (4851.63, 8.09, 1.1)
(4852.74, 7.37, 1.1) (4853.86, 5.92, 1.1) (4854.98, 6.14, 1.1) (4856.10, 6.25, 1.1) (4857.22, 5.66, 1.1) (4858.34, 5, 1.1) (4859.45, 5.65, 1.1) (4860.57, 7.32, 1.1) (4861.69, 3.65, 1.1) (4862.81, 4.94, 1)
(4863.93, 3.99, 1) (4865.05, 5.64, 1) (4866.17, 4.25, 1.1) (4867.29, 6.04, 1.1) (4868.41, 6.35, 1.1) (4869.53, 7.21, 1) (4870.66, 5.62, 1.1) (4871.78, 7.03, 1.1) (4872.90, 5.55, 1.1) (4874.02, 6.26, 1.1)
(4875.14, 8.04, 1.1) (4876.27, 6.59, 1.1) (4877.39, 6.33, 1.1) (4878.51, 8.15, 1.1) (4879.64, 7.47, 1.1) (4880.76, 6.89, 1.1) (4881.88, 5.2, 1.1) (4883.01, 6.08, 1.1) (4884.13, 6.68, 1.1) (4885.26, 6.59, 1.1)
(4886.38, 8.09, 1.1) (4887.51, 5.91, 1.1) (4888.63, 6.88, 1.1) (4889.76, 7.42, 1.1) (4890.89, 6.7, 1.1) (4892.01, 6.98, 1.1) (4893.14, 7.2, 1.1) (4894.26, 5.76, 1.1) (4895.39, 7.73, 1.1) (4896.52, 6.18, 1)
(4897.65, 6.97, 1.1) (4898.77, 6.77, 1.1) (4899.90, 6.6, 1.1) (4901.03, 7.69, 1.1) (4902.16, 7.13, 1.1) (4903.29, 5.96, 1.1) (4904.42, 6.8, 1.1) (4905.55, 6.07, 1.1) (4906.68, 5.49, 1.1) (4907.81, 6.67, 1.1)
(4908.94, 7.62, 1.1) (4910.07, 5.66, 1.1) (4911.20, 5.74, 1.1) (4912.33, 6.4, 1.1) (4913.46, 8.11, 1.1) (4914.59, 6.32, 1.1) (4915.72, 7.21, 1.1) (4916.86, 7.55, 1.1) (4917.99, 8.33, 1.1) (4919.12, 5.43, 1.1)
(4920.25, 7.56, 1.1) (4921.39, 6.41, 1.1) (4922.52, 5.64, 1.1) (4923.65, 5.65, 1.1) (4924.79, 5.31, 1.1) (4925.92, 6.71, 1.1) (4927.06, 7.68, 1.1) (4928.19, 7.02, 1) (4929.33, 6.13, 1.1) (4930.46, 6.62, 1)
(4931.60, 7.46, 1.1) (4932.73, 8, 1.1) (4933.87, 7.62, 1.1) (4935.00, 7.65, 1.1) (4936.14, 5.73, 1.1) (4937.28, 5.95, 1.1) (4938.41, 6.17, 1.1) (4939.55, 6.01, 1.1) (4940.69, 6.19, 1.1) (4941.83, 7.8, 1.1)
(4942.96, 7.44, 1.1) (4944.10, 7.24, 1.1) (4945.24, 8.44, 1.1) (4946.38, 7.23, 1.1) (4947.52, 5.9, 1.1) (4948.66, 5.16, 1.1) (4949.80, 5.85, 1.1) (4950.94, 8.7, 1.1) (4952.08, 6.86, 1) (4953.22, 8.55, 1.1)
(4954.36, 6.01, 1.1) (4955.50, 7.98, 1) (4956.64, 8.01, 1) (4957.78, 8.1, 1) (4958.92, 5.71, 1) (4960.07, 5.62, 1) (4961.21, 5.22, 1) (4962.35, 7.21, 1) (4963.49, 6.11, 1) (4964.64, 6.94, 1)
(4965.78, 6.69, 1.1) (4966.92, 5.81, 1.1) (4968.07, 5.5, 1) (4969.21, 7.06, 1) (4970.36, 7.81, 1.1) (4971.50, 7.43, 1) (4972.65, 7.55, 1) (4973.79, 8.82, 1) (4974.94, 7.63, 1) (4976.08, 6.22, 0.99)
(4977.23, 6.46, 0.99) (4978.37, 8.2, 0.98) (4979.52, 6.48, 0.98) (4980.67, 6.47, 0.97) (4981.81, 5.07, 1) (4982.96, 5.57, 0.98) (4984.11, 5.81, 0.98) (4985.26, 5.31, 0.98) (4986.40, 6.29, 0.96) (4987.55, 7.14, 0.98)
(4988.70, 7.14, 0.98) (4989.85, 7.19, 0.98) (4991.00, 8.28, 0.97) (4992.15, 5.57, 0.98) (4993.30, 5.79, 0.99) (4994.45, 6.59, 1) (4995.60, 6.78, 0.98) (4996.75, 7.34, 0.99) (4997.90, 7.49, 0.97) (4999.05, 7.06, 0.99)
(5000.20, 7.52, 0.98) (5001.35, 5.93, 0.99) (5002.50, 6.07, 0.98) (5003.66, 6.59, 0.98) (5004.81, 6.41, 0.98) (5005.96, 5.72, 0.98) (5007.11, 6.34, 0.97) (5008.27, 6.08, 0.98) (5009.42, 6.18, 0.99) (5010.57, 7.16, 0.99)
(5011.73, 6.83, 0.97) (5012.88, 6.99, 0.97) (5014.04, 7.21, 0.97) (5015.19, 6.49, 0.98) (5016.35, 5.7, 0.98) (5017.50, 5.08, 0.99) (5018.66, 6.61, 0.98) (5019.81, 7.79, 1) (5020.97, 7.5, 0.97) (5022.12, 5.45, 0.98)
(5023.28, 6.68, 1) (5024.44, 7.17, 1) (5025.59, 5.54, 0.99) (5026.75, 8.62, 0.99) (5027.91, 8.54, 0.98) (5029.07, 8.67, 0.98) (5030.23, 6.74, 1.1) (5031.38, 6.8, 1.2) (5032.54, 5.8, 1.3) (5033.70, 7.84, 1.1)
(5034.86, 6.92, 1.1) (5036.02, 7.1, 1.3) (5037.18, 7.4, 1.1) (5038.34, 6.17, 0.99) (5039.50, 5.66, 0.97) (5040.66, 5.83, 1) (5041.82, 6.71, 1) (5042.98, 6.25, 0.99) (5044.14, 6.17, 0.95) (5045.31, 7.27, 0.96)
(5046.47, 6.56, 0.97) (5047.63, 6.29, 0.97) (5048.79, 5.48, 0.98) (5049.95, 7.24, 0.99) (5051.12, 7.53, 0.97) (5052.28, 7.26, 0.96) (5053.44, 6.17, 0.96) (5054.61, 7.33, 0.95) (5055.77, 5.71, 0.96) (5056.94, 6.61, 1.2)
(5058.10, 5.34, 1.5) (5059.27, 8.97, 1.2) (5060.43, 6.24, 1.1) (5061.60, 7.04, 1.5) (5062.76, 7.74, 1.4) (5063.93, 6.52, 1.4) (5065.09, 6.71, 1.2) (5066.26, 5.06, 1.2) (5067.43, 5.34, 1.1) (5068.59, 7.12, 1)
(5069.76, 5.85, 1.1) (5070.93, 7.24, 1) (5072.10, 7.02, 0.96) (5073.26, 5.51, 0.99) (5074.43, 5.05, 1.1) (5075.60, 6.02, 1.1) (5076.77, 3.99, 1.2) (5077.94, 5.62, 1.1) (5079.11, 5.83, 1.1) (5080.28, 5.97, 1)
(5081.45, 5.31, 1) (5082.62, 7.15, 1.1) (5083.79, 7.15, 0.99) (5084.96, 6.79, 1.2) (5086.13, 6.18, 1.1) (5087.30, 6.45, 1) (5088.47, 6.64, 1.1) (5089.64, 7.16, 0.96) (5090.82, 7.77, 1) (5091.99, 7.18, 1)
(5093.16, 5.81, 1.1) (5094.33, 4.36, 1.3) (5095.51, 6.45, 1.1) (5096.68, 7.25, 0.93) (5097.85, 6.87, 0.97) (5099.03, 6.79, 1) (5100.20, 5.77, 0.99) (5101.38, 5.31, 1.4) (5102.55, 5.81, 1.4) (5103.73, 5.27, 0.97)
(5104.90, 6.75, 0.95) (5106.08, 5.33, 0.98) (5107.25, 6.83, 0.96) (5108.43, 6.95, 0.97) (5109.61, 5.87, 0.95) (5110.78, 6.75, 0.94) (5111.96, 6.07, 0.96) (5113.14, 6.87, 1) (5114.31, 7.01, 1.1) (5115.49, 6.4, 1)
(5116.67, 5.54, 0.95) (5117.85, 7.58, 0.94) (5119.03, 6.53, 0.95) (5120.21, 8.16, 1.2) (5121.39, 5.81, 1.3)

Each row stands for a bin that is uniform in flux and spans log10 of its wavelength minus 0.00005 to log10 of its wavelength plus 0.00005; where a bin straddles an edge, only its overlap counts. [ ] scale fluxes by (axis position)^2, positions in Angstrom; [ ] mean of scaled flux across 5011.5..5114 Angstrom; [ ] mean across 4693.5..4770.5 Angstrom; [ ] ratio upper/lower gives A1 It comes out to 1.1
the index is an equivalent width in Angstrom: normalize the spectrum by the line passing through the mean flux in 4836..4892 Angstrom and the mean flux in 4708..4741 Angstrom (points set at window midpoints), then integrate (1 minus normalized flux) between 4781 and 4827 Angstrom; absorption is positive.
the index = -4.4 Angstrom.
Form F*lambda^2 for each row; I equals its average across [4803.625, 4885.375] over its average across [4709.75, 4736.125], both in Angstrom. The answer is 1.07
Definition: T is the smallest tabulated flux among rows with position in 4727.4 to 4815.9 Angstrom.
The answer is 4.66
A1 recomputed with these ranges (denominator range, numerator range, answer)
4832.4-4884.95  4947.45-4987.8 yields 1.08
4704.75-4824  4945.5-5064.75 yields 1.07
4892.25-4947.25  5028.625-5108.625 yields 1.01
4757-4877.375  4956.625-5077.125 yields 1.05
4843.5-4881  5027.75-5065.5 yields 1.16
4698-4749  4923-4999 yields 1.12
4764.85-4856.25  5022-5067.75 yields 1.05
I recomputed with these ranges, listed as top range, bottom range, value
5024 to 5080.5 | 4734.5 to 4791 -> 1.05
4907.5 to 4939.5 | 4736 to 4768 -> 1.04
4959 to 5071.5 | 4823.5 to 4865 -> 1.08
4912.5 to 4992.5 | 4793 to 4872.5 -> 1.07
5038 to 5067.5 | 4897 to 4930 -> 1.04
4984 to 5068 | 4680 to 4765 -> 1.11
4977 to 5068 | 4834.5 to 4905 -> 1.07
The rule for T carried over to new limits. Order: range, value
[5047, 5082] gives 3.99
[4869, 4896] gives 5.2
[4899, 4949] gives 5.16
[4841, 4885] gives 3.65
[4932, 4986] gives 5.07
